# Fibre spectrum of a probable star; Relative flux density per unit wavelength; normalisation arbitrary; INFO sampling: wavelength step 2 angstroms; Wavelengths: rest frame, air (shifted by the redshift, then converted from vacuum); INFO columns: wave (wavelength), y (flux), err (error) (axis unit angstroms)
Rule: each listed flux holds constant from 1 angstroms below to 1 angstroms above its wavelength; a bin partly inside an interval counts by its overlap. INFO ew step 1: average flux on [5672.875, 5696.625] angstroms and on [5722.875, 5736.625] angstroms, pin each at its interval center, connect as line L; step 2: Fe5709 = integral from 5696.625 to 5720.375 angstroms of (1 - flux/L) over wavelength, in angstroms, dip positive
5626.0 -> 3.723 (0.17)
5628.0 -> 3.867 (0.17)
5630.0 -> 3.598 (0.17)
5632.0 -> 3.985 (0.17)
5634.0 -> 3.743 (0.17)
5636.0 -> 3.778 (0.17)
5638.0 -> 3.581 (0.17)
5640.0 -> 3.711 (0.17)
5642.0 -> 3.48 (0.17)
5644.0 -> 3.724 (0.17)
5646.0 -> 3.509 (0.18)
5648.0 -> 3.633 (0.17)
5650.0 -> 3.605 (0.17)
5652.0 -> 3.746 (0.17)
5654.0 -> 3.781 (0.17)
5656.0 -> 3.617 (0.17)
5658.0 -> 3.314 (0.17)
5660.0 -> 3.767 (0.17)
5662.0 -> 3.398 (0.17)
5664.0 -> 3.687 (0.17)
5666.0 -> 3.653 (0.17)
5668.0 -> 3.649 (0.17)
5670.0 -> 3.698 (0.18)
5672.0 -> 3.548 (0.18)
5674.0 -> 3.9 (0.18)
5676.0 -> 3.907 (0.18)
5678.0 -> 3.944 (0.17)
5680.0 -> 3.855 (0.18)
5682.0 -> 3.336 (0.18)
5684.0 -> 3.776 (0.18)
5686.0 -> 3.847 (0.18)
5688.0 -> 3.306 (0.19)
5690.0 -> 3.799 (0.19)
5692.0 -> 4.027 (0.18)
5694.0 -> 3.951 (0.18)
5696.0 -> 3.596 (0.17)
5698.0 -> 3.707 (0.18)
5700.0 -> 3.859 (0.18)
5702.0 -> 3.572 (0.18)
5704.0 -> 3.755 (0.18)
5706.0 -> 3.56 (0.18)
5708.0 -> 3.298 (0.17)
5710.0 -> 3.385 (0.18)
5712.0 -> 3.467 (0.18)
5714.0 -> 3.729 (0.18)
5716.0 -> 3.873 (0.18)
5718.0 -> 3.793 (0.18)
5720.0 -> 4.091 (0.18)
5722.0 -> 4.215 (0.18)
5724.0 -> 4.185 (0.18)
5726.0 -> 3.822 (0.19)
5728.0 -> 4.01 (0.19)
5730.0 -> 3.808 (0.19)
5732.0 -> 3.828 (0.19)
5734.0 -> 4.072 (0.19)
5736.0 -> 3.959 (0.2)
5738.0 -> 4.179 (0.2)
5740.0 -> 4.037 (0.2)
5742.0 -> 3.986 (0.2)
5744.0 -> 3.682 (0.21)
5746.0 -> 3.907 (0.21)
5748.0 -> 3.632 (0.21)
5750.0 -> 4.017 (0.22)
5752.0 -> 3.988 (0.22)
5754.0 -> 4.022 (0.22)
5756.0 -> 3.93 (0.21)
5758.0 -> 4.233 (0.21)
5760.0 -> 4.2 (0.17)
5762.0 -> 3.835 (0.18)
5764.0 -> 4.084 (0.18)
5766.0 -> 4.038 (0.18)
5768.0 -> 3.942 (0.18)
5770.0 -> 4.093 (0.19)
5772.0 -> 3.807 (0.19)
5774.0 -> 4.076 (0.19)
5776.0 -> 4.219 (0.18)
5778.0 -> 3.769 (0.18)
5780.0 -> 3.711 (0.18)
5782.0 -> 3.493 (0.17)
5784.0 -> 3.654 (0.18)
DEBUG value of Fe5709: 1.3 angstroms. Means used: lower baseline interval 3.77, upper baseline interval 3.96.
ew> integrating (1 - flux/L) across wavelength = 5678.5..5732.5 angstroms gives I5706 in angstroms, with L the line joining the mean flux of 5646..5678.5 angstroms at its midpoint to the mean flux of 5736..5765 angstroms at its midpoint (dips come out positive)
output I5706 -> 0.9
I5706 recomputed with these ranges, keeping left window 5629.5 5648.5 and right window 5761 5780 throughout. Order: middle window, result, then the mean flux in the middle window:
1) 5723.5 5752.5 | -0.3 angstroms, 3.94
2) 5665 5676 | 0.1 angstroms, 3.71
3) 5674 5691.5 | 0.2 angstroms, 3.74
